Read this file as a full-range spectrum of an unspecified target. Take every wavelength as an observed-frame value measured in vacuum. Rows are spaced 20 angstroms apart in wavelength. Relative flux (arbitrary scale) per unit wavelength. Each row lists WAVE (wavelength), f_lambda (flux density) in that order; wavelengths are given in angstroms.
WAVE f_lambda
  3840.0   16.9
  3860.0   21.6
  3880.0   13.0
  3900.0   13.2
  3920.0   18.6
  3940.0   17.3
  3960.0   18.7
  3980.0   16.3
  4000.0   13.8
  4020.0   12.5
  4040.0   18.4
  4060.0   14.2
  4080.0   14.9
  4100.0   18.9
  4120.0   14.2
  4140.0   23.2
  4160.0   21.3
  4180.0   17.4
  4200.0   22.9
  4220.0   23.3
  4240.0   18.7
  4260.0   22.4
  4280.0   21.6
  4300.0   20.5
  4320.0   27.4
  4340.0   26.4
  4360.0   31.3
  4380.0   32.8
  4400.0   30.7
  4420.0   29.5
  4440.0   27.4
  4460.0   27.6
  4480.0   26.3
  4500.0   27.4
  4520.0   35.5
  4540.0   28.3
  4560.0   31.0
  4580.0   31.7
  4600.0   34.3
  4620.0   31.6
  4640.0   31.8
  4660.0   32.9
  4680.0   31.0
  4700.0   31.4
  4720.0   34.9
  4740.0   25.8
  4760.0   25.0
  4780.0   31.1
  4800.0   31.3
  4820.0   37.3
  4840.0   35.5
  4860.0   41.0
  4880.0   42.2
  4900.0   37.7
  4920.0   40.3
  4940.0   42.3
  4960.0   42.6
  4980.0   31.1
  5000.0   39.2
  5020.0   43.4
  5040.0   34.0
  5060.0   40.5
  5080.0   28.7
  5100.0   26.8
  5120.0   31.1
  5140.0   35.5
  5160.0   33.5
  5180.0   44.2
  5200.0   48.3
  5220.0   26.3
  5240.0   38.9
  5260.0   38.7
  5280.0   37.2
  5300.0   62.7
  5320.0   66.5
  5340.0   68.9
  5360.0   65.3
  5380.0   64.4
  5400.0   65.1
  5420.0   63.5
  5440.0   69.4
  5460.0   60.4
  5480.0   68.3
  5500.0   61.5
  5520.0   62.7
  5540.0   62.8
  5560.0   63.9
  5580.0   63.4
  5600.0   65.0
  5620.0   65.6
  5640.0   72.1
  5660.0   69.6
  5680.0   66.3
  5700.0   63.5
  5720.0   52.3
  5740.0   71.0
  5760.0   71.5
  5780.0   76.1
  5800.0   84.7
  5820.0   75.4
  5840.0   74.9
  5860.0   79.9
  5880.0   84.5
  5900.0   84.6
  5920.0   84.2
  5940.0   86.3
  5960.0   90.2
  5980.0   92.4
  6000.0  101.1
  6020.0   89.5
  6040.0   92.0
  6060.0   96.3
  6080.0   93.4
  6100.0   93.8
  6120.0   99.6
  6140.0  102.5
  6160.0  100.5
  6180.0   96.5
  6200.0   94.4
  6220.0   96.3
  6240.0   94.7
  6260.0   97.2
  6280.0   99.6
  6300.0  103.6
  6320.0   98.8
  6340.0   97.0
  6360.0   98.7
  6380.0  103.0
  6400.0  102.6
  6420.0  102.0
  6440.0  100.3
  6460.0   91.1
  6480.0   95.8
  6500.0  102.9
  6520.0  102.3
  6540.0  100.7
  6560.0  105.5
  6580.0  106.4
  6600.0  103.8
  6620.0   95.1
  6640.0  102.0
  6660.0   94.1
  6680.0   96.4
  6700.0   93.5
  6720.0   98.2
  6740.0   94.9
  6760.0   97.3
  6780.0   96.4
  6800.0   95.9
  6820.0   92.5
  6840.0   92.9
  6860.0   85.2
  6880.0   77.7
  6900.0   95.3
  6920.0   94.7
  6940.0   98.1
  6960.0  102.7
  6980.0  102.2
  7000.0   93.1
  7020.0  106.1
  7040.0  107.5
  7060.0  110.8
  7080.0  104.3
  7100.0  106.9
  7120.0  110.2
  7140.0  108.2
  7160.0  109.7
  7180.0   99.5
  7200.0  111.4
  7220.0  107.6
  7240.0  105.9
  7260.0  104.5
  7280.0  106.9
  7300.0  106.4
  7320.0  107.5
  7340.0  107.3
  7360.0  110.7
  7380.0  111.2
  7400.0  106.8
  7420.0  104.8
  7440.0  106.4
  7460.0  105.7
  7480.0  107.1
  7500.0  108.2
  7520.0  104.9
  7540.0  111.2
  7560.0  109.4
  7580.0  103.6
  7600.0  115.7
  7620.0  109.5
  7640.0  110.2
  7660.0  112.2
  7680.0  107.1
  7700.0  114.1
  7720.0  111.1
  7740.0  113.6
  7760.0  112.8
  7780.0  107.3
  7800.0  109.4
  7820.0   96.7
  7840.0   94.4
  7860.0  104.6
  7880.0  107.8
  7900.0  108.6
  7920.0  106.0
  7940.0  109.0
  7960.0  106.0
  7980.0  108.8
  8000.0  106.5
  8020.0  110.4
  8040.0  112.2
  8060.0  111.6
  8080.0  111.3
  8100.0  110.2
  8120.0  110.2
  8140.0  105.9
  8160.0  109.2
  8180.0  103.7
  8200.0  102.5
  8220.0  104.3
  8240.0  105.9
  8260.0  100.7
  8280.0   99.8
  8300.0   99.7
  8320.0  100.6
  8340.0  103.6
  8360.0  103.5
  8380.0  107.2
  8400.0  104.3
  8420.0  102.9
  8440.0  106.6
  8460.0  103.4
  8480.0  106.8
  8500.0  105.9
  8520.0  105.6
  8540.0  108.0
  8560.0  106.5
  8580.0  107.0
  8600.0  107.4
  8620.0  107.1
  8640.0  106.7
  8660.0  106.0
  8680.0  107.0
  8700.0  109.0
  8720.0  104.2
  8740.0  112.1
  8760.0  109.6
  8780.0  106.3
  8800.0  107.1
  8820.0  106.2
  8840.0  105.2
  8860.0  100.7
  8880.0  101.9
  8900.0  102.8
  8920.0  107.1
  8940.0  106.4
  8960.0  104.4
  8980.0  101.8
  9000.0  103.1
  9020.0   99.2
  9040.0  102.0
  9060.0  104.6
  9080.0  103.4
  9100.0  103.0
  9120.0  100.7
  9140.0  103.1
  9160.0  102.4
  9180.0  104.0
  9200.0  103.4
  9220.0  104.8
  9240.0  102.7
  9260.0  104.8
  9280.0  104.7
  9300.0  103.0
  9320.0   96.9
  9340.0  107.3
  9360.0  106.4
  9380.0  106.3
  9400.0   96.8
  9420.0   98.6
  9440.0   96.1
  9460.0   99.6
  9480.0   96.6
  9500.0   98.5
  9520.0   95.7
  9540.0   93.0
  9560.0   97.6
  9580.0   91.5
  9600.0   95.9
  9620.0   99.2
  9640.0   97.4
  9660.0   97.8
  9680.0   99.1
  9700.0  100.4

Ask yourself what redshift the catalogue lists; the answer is 0.328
